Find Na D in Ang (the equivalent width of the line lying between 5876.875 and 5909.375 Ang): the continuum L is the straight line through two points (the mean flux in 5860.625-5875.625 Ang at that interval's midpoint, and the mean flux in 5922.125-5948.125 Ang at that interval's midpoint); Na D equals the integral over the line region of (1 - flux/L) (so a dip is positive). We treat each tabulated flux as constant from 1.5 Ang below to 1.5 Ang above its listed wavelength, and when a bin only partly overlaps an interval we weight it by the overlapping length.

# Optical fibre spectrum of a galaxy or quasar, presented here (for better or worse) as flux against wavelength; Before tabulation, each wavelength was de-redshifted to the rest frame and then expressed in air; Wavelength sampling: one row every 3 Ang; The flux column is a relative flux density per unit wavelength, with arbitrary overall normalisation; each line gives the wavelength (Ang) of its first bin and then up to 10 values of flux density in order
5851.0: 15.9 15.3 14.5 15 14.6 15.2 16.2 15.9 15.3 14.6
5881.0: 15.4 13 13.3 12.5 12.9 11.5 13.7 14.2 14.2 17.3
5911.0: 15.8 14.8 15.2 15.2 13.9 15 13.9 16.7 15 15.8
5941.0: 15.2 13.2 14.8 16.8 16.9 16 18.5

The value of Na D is 2.9 Ang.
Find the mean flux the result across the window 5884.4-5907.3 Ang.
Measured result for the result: 13.3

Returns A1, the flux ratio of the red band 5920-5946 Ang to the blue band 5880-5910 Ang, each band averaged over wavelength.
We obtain 1.08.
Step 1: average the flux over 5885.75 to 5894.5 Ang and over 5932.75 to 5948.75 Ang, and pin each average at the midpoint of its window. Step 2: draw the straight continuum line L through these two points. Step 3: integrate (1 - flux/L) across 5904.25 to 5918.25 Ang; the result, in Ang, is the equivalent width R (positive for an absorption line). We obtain -1.8 Ang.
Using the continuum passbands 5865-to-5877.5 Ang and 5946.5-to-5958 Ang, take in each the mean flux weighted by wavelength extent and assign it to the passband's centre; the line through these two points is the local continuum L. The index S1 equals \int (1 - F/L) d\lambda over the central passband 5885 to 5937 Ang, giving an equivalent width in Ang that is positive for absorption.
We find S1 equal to 5.0 Ang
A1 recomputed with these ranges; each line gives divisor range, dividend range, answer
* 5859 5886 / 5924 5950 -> 1.00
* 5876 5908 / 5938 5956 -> 1.13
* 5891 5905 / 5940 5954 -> 1.16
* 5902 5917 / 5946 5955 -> 1.06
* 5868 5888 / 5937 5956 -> 1.04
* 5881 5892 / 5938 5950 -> 1.12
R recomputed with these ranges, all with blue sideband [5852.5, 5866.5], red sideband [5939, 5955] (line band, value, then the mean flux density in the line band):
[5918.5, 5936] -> 0.4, 14.9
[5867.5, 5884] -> -0.3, 15.3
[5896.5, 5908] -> 0.7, 14.2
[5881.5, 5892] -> 1.3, 13.2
